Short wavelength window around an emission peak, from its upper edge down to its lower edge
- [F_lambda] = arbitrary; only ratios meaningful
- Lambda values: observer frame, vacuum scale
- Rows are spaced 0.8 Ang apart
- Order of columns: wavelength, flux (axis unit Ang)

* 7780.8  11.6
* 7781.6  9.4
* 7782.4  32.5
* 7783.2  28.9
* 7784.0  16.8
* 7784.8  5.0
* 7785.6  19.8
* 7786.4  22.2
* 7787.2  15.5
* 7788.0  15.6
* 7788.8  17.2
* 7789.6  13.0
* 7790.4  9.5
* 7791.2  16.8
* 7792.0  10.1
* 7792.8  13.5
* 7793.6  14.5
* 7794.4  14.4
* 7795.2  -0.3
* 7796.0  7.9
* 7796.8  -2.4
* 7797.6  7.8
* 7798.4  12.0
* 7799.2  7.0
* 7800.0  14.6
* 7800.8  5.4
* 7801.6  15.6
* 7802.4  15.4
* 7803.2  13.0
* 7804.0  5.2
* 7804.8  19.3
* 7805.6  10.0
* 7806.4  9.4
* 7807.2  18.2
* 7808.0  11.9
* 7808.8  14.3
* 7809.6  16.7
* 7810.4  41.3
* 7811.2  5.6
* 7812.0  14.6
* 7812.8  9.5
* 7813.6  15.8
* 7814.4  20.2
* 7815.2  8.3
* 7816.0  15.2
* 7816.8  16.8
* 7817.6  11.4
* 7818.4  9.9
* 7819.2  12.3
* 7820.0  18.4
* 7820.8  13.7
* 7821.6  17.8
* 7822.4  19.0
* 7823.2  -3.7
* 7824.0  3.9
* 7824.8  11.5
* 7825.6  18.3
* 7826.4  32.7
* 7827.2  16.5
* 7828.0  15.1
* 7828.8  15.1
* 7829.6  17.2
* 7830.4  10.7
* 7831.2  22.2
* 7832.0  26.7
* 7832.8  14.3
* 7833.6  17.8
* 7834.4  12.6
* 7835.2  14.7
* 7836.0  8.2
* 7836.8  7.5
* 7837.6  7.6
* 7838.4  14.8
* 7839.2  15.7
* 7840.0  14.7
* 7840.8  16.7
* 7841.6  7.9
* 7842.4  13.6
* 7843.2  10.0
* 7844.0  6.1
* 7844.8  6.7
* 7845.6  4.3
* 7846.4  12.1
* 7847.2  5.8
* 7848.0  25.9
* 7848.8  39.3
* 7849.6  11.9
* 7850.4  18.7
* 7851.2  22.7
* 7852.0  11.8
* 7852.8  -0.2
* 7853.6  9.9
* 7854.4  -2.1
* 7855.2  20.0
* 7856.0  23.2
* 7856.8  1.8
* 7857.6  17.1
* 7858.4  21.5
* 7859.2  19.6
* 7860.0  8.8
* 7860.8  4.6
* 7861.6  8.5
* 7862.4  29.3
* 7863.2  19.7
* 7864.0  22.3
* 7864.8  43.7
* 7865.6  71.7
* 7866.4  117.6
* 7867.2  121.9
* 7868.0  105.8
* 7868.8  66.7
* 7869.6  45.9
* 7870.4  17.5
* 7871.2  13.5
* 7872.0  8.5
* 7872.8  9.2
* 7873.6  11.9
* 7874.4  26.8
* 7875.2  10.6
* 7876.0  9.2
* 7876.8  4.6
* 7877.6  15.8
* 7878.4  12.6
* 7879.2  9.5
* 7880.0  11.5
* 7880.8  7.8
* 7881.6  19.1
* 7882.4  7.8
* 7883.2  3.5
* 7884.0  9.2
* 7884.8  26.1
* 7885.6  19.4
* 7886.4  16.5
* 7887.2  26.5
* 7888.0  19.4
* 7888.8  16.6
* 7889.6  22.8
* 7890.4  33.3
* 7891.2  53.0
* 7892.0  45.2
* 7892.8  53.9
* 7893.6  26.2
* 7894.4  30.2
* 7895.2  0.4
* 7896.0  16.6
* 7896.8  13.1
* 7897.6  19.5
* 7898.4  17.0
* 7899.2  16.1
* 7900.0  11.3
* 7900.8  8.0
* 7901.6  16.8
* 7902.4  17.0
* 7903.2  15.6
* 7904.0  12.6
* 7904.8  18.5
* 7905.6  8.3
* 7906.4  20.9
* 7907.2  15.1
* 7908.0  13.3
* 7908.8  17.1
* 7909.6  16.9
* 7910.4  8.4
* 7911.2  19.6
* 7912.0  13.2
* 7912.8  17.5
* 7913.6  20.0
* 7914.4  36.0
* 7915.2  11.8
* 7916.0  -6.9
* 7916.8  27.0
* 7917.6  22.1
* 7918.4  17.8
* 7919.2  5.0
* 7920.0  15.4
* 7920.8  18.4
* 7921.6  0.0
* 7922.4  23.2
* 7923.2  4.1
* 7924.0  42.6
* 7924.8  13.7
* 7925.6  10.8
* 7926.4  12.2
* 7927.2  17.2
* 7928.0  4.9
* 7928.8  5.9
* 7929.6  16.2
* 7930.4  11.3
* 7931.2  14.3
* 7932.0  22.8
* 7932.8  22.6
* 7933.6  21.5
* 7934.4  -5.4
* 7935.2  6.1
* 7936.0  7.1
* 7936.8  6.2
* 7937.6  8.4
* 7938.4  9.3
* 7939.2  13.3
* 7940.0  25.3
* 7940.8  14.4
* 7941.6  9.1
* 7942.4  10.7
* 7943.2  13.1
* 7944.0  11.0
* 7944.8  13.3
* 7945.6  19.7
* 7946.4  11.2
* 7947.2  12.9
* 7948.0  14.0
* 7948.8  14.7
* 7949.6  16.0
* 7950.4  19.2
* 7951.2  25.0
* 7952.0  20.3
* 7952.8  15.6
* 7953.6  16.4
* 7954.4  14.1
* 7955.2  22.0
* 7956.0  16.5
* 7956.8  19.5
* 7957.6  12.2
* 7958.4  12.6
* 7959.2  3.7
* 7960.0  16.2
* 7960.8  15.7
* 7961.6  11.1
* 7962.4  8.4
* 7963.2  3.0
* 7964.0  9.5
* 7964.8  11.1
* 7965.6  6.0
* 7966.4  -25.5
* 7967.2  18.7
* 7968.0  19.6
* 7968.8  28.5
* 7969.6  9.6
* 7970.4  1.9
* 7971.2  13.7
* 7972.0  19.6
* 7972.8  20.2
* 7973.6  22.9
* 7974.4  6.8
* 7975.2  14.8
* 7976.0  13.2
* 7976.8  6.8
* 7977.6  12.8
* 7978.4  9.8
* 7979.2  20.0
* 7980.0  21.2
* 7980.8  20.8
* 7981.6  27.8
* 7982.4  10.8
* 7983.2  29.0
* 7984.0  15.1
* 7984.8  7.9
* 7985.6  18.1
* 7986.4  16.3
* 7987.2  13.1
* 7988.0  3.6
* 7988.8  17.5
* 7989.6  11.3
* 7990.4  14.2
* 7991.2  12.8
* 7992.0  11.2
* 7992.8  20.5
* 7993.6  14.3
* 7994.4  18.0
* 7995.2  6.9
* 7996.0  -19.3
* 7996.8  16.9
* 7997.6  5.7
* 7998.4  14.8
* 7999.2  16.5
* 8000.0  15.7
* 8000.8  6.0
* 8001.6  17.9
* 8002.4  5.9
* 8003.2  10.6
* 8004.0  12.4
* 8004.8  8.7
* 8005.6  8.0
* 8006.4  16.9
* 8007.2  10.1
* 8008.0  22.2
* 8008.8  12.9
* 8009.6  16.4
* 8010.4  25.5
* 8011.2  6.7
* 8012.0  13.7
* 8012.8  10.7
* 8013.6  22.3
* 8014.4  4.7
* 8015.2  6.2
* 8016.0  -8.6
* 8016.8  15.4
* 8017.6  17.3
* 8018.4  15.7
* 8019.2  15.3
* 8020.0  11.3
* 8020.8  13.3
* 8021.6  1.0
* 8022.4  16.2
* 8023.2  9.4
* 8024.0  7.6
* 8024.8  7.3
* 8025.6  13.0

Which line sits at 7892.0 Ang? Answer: [N II] 6583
